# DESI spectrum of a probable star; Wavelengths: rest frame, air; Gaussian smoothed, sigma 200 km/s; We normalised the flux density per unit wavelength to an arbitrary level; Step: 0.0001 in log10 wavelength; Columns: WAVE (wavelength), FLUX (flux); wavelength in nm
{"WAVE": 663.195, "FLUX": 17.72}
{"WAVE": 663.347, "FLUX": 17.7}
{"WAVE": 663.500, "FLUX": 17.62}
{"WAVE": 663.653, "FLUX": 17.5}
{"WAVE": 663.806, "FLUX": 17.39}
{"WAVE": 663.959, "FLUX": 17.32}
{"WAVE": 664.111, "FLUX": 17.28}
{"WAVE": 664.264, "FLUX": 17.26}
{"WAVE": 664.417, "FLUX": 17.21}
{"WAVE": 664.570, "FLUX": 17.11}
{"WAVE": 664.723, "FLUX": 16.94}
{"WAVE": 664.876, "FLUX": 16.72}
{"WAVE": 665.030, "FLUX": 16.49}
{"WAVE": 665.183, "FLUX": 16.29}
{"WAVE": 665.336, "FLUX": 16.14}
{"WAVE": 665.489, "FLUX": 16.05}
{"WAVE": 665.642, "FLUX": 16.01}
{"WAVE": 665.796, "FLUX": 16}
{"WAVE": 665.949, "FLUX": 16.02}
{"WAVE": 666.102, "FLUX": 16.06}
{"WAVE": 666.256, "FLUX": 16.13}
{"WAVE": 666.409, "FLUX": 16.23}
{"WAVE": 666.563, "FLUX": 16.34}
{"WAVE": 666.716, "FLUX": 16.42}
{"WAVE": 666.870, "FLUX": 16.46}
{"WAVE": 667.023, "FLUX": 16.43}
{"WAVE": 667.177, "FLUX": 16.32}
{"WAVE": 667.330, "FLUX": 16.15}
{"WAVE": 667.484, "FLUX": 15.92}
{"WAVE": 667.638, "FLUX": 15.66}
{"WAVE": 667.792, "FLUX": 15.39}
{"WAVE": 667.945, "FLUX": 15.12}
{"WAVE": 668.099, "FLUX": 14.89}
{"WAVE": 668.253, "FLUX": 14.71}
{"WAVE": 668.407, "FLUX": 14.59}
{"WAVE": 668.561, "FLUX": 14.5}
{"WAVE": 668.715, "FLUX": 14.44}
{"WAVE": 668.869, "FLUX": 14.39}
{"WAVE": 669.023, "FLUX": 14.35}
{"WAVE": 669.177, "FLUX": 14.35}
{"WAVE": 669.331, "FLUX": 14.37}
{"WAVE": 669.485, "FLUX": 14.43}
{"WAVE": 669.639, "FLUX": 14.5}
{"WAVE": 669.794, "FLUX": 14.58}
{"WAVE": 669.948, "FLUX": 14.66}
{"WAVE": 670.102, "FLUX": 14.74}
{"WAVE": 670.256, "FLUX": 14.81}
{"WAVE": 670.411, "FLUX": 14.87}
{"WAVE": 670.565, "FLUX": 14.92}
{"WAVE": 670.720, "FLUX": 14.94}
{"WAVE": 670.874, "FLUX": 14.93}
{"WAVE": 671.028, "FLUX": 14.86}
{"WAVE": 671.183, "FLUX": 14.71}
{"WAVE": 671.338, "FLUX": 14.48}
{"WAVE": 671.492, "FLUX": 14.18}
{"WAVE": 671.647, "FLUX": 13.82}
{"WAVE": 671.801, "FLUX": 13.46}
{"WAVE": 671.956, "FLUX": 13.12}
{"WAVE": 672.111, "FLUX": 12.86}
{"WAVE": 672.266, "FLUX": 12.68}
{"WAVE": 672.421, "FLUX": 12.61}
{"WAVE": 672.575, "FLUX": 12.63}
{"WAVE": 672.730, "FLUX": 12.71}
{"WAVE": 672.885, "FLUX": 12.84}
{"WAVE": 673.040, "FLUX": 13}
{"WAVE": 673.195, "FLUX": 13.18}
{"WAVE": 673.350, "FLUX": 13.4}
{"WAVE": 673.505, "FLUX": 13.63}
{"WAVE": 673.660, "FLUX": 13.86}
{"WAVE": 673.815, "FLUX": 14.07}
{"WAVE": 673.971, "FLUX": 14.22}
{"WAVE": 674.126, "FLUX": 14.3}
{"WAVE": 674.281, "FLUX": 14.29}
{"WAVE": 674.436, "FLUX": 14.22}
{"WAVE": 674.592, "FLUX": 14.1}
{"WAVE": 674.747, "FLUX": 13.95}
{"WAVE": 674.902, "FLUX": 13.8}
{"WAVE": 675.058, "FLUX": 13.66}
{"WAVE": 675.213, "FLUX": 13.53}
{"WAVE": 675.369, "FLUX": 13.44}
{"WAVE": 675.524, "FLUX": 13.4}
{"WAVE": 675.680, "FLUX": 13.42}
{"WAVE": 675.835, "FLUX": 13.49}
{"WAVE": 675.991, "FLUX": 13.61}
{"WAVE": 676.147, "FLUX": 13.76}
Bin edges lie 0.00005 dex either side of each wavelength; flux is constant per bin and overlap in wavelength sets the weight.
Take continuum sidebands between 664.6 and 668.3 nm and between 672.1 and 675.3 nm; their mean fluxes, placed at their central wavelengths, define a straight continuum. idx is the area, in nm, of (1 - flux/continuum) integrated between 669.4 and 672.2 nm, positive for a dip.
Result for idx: 0.03 nm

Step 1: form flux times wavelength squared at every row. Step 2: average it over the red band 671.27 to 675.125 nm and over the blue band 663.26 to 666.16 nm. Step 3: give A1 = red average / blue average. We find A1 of 0.83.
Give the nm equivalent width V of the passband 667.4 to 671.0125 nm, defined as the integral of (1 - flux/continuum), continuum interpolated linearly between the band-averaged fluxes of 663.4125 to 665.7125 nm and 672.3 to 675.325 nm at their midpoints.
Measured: 0.10 nm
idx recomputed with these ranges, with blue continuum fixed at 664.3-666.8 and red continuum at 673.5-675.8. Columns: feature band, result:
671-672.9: 0.153 nm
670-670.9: 0.010 nm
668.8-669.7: 0.057 nm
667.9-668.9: 0.060 nm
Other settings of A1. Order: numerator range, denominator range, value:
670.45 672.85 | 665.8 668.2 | 0.88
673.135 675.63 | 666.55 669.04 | 0.91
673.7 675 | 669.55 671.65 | 0.97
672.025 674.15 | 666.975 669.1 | 0.89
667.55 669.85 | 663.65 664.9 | 0.87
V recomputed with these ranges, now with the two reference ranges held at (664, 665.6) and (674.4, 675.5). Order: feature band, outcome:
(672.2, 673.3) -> 0.12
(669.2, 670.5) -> 0.06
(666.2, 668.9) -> 0.06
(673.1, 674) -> 0.03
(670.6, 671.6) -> 0.02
